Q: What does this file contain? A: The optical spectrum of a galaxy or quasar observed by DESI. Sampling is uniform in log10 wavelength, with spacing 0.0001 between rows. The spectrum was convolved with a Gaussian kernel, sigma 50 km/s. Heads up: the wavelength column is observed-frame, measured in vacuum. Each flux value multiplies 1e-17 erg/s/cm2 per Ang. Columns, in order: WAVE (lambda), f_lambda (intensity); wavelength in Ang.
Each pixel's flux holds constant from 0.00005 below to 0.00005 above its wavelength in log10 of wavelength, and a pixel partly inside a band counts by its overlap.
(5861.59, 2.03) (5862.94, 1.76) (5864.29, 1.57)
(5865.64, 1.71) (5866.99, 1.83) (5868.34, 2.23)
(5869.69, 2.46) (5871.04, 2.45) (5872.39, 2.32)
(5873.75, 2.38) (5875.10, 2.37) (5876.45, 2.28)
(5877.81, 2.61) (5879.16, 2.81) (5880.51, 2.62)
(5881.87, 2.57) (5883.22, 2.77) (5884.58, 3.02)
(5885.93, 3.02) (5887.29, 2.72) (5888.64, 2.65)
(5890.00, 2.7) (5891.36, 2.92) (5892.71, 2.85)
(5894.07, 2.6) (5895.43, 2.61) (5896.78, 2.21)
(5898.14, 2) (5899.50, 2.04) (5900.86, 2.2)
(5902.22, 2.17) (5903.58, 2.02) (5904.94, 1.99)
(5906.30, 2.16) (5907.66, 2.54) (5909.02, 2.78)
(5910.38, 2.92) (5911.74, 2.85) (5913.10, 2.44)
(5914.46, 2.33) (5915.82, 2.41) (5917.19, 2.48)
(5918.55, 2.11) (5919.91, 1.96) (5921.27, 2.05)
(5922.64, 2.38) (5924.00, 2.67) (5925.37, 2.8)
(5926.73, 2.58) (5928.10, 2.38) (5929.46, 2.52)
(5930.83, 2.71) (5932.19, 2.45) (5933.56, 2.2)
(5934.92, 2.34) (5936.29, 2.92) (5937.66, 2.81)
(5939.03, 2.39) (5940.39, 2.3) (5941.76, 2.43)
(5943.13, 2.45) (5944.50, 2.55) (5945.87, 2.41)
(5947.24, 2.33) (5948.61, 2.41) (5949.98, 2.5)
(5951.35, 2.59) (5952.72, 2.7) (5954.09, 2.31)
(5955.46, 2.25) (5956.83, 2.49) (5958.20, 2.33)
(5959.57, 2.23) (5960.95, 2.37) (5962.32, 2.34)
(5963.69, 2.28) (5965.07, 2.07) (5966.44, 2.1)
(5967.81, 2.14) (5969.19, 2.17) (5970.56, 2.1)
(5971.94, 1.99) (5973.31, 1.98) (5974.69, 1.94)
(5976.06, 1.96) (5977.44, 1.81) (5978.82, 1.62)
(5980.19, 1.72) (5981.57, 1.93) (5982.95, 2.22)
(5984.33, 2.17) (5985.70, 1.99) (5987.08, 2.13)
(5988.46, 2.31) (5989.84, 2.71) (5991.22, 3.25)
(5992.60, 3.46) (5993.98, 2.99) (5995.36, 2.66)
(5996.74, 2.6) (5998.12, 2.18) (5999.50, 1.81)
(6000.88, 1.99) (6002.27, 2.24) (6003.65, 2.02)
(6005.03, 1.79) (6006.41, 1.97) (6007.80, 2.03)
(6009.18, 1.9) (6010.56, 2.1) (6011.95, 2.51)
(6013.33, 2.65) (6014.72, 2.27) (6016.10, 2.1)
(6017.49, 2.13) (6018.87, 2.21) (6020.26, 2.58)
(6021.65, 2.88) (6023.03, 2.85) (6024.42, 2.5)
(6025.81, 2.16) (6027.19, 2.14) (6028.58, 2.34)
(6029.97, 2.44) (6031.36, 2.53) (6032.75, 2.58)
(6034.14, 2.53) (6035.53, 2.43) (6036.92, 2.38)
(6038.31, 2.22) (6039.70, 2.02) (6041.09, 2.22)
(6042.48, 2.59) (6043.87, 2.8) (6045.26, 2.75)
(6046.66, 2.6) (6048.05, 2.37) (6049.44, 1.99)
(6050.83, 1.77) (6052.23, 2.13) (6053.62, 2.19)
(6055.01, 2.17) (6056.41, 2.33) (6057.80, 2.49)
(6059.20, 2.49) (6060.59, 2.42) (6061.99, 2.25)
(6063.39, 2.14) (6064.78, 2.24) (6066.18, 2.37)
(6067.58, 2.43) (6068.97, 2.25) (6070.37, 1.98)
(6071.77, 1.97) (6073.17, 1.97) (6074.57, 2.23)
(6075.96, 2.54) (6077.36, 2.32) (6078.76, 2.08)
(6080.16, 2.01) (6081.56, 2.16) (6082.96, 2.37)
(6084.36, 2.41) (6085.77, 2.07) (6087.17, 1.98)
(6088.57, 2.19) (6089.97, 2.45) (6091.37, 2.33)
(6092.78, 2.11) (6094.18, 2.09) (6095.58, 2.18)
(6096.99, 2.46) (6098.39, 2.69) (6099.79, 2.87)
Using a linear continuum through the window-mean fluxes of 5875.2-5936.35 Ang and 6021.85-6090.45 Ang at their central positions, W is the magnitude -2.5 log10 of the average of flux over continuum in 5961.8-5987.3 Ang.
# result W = 0.184 mag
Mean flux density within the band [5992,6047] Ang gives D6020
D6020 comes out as 2.38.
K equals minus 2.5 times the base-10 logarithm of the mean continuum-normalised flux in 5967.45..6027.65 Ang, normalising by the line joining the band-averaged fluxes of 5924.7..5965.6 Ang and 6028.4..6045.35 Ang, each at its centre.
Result 0.09 mag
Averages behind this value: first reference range 2.45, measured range 2.25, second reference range 2.44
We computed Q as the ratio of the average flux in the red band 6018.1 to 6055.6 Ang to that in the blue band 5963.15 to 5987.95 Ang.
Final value 1.18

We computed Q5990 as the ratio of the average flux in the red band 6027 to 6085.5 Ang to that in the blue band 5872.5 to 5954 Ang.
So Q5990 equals 0.92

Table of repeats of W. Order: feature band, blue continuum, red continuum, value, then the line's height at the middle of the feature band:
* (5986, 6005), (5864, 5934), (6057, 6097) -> -0.06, 2.33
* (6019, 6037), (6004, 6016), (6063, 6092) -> -0.15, 2.17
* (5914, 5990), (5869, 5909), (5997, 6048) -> 0.05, 2.41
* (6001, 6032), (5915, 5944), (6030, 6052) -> 0.05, 2.4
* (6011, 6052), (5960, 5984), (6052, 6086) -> -0.11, 2.17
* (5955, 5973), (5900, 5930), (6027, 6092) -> 0.07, 2.36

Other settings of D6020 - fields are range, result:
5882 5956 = 2.48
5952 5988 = 2.13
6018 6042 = 2.41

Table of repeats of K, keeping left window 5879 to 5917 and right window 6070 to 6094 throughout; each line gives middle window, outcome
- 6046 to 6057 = 0.03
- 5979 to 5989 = 0.16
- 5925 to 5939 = -0.04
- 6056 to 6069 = -0.06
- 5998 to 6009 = 0.17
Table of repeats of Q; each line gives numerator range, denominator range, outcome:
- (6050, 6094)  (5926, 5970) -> 0.92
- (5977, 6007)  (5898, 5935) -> 0.95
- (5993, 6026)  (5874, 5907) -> 0.93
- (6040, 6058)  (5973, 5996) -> 1.02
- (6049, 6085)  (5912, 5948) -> 0.91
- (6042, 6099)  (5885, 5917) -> 0.91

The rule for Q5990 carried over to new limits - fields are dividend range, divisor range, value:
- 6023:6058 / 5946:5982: 1.08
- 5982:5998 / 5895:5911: 1.12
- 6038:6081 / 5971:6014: 1.03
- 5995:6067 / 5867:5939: 0.93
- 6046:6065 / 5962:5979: 1.10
